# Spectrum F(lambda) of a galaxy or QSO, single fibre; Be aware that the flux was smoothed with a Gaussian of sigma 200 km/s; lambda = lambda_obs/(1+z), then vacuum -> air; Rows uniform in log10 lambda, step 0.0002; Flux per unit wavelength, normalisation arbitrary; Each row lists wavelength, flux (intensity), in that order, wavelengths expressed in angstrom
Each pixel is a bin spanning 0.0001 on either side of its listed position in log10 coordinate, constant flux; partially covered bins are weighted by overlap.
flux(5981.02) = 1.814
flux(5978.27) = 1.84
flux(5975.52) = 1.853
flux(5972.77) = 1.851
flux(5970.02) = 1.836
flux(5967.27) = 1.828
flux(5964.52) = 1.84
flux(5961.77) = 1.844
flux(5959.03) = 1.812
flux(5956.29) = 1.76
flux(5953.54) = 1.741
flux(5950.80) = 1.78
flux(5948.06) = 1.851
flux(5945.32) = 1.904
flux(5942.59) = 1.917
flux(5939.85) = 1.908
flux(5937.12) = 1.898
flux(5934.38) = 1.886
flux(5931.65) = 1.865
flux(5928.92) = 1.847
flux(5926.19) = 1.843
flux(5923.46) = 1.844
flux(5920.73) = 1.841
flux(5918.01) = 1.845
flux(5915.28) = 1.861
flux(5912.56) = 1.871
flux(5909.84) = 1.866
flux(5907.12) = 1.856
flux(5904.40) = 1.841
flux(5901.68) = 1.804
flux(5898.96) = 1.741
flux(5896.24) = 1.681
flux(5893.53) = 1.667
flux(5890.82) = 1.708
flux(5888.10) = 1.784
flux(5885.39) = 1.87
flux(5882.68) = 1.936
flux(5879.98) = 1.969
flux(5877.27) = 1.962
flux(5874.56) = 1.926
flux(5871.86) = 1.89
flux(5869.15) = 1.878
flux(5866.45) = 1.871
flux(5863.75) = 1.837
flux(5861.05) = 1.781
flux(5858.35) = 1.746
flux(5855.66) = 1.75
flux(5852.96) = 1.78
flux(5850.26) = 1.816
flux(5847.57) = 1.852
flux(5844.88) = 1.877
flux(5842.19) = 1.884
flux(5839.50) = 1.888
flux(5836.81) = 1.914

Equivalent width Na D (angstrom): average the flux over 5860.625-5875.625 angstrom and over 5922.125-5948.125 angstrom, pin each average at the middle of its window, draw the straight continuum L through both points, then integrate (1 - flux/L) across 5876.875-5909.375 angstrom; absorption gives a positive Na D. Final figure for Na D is 0.98 angstrom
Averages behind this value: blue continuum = 1.87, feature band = 1.82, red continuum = 1.88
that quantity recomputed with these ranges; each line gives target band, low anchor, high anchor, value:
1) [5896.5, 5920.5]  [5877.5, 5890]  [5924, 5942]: 0.7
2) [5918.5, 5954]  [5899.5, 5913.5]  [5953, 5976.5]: -0.6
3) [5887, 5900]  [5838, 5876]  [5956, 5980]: 0.9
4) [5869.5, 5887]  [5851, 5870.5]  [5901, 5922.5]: -1.0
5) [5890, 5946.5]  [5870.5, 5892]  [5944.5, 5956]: 0.2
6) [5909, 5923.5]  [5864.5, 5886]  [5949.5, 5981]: 0.1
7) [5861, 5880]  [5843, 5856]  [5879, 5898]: -0.9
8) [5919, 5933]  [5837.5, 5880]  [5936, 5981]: 0.0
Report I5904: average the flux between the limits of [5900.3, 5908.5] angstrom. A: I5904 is 1.83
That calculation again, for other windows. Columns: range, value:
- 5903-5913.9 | 1.86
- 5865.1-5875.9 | 1.89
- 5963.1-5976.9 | 1.84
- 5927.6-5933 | 1.86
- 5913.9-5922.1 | 1.85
